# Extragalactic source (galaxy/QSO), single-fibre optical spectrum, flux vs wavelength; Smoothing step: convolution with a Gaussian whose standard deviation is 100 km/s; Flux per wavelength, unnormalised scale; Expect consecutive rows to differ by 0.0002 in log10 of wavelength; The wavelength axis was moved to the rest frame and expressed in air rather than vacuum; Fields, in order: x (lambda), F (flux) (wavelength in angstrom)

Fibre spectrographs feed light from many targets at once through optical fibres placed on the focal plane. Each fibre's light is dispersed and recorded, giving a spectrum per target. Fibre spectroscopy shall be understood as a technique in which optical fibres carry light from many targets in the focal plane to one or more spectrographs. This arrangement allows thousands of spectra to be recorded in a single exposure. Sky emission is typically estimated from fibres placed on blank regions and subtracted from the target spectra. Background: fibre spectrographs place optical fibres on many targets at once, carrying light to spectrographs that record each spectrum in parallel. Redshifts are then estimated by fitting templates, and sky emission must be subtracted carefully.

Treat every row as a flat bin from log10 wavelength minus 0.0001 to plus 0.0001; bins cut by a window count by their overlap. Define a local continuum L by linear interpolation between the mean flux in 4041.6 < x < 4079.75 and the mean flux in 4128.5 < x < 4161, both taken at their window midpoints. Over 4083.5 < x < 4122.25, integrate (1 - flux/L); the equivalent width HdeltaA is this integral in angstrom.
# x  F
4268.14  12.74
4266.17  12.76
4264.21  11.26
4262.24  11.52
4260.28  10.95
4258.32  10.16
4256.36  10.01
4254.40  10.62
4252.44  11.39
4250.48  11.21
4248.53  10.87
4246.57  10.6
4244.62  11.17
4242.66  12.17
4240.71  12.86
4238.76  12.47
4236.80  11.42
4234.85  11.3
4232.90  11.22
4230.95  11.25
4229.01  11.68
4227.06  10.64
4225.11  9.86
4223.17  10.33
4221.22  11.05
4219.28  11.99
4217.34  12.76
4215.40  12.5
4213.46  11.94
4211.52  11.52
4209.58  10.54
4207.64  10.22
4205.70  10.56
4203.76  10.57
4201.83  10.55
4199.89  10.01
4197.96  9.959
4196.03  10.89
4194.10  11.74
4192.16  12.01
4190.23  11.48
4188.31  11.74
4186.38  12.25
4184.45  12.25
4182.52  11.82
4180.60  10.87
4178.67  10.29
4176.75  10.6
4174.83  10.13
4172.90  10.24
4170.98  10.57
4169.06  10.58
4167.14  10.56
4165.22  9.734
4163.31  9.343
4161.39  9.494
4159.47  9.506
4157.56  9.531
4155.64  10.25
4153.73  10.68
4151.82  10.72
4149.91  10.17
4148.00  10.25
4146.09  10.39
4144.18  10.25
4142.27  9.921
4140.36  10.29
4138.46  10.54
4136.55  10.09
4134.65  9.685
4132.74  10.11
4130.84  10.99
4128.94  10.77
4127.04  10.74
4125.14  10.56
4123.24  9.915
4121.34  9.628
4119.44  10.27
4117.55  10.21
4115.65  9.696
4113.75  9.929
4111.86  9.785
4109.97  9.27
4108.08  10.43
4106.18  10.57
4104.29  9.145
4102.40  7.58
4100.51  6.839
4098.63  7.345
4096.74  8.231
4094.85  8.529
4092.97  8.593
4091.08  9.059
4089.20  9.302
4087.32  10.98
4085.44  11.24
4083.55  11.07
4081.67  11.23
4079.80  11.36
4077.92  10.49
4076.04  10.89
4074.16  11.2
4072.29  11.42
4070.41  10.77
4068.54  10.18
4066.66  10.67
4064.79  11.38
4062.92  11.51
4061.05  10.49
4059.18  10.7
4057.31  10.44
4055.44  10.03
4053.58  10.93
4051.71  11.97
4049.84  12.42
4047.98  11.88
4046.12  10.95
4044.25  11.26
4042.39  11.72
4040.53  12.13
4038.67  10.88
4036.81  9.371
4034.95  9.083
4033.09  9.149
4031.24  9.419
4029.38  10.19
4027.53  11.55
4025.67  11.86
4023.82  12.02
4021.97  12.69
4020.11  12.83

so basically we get 4.6 angstrom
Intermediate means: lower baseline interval 11.1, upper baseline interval 10.2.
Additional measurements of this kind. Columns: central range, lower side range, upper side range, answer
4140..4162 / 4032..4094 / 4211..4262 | 1.8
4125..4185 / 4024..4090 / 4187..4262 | 3.8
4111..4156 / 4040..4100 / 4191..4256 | 2.5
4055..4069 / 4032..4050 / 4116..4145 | 0.0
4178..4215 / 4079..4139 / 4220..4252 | -1.2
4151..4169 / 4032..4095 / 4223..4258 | 1.6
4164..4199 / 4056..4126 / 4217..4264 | -0.7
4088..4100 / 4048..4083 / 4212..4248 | 2.8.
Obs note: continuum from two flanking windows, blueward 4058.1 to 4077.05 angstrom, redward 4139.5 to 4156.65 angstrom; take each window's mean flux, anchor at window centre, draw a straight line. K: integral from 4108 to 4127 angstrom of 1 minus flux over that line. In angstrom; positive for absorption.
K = 1.0 angstrom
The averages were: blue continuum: 10.9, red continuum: 10.3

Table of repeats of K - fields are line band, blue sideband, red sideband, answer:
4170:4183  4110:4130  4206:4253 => 0.19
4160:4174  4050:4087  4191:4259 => 1.30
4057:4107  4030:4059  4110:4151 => 2.31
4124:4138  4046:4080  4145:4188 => 0.33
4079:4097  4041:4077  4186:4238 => 1.79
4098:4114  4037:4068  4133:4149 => 2.38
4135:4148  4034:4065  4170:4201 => 0.96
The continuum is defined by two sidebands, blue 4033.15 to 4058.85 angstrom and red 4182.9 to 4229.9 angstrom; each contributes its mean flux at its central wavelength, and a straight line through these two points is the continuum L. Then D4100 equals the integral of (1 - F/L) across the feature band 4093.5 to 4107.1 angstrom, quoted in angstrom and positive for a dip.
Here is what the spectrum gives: 3.3 angstrom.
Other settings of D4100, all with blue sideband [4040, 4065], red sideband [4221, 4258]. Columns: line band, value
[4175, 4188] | -0.1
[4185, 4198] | -0.5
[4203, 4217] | 0.0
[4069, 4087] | 0.3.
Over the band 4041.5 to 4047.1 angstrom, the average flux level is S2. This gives 11.3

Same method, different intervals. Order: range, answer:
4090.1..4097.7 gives 8.6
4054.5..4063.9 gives 10.6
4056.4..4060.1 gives 10.6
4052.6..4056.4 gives 10.5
